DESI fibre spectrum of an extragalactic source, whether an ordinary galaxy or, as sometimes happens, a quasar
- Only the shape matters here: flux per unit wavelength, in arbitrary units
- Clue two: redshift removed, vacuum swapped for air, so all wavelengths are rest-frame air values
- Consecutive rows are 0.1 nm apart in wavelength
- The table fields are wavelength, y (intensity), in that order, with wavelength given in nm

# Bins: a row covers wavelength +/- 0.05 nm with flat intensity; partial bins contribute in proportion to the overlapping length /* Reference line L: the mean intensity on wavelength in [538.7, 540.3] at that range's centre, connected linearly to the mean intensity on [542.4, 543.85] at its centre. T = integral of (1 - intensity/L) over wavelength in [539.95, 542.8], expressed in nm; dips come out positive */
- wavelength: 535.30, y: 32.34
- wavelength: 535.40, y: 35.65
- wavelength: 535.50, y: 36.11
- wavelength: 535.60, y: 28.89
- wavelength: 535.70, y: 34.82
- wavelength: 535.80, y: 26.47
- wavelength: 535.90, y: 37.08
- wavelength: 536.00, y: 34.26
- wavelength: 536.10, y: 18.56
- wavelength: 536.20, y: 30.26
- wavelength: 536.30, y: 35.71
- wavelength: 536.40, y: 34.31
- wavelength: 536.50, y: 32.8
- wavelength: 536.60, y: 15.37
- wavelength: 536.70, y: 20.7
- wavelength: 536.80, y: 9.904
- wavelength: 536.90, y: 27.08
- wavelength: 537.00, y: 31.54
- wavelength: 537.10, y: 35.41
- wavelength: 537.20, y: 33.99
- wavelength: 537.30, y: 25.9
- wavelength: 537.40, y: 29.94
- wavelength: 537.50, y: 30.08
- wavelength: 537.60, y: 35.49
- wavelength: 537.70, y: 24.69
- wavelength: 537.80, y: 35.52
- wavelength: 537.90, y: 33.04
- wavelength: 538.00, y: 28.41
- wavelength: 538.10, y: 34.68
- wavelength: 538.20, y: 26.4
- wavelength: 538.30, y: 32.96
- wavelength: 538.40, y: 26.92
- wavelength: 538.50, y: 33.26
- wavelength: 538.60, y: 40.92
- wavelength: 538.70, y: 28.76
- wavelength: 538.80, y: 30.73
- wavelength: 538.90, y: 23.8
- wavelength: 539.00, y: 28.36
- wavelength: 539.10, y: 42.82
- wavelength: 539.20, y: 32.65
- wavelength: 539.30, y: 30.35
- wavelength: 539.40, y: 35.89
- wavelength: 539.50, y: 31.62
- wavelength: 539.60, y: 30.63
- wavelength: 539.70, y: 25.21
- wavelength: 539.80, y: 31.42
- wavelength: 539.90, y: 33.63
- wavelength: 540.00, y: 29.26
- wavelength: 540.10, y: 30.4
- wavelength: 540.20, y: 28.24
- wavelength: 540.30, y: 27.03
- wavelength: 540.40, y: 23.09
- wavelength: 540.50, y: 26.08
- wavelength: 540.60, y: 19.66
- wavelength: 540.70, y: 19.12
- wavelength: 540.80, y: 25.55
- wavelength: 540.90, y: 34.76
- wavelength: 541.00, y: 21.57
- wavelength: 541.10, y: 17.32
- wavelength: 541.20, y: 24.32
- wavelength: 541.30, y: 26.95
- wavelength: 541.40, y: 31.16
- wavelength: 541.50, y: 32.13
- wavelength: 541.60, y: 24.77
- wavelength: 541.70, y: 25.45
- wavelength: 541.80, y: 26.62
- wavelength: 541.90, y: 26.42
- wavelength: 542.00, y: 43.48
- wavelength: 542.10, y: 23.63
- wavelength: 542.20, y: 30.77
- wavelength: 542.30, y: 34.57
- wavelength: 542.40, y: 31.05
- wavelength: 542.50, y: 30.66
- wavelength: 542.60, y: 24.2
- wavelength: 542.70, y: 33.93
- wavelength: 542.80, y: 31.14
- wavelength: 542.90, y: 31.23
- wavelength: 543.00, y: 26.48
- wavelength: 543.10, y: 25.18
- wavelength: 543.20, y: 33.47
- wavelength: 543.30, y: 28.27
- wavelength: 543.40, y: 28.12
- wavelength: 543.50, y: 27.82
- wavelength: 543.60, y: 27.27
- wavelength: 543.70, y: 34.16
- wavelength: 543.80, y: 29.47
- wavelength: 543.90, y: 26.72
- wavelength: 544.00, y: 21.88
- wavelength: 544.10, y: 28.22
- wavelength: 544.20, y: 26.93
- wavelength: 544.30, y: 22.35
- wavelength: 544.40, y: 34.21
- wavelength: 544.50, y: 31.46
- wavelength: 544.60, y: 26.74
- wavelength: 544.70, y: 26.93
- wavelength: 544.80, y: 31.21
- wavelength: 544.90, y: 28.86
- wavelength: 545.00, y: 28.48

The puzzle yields 0.23 nm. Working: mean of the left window 30.8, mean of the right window 29.4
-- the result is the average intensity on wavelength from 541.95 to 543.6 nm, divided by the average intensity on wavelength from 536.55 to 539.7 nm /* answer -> 1.01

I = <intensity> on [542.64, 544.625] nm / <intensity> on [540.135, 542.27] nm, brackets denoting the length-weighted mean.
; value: 1.08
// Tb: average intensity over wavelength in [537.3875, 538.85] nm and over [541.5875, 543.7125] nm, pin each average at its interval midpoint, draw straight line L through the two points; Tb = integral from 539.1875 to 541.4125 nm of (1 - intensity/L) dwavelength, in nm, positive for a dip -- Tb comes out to 0.22 nm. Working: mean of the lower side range 31.5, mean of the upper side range 29.5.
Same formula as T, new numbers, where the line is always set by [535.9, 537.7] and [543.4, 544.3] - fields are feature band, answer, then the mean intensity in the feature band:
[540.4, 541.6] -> 0.12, 25.2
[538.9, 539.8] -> -0.11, 31.7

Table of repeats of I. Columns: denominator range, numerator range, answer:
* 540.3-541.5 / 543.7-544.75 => 1.12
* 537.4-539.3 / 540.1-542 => 0.83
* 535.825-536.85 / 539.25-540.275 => 1.14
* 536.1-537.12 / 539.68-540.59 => 1.05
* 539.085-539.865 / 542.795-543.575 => 0.90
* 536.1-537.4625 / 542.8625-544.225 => 1.02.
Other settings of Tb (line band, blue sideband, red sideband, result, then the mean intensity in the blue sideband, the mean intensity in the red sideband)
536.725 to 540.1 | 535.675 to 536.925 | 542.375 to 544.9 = -0.34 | 27.3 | 28.7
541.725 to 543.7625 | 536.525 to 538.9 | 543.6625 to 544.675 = -0.11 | 29.1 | 28.1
